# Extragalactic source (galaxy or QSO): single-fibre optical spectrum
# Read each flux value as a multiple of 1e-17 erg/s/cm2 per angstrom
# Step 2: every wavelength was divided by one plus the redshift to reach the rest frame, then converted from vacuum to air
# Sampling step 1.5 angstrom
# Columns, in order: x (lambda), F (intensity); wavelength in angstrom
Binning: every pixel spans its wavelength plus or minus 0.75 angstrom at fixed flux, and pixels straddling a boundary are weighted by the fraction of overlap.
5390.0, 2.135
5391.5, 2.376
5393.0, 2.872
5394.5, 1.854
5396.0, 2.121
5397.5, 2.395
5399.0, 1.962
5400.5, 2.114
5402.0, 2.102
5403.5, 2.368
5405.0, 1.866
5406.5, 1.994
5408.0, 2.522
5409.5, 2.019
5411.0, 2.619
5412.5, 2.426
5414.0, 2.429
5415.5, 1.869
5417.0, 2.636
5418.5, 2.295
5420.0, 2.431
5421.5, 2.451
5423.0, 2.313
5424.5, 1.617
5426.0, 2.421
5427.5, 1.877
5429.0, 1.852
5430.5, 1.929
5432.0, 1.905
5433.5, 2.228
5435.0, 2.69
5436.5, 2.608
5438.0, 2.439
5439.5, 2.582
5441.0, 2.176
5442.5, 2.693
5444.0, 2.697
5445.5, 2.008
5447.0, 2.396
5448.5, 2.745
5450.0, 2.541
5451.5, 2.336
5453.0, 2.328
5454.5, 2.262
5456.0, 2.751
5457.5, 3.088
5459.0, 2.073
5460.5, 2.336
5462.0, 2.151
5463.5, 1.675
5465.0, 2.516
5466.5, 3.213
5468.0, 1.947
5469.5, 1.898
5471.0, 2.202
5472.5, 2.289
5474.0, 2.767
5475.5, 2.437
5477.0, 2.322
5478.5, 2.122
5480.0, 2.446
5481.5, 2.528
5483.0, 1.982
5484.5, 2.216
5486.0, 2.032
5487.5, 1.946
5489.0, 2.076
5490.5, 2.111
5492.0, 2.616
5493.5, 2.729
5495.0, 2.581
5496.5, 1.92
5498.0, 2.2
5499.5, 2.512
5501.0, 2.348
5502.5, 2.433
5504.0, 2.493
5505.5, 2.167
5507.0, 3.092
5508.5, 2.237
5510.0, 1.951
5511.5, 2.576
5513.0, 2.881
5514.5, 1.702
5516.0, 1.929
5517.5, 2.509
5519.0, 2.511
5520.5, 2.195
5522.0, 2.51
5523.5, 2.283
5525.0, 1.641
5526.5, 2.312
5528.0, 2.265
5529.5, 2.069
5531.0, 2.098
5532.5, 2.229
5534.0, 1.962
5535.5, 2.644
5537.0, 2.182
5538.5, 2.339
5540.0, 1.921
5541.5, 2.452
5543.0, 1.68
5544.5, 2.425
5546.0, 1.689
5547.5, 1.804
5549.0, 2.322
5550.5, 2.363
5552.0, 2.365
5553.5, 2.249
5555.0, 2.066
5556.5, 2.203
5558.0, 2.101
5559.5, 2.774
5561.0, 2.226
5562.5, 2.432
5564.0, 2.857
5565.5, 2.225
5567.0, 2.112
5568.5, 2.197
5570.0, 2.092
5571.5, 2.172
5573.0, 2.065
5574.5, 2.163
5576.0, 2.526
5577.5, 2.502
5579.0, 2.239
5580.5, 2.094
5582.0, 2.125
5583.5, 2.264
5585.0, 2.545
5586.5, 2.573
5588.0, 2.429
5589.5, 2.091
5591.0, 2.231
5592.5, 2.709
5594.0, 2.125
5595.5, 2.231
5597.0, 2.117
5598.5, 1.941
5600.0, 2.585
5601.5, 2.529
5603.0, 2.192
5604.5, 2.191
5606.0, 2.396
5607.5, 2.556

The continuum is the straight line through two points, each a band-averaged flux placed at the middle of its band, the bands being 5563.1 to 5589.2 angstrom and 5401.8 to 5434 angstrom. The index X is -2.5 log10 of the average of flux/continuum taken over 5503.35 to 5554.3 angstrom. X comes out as 0.02 mag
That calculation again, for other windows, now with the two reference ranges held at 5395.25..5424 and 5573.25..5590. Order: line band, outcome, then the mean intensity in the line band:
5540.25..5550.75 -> 0.11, 2.08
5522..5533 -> 0.07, 2.15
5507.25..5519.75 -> -0.01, 2.32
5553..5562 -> 0.02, 2.27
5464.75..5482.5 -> -0.05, 2.38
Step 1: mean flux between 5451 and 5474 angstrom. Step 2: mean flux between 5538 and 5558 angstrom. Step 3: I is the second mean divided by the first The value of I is 0.91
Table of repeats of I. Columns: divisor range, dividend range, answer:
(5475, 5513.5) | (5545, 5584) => 0.96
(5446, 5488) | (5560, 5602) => 0.98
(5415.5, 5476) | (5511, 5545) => 0.95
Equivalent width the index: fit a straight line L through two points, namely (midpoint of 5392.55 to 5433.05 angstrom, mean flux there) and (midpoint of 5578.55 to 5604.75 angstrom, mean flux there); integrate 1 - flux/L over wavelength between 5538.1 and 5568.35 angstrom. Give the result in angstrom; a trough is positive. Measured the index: 0.6 angstrom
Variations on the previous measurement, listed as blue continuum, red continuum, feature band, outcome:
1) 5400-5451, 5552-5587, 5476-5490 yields 0.6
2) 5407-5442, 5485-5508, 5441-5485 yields -1.2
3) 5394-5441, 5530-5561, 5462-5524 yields -3.1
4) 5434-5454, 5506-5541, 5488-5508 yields -0.6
